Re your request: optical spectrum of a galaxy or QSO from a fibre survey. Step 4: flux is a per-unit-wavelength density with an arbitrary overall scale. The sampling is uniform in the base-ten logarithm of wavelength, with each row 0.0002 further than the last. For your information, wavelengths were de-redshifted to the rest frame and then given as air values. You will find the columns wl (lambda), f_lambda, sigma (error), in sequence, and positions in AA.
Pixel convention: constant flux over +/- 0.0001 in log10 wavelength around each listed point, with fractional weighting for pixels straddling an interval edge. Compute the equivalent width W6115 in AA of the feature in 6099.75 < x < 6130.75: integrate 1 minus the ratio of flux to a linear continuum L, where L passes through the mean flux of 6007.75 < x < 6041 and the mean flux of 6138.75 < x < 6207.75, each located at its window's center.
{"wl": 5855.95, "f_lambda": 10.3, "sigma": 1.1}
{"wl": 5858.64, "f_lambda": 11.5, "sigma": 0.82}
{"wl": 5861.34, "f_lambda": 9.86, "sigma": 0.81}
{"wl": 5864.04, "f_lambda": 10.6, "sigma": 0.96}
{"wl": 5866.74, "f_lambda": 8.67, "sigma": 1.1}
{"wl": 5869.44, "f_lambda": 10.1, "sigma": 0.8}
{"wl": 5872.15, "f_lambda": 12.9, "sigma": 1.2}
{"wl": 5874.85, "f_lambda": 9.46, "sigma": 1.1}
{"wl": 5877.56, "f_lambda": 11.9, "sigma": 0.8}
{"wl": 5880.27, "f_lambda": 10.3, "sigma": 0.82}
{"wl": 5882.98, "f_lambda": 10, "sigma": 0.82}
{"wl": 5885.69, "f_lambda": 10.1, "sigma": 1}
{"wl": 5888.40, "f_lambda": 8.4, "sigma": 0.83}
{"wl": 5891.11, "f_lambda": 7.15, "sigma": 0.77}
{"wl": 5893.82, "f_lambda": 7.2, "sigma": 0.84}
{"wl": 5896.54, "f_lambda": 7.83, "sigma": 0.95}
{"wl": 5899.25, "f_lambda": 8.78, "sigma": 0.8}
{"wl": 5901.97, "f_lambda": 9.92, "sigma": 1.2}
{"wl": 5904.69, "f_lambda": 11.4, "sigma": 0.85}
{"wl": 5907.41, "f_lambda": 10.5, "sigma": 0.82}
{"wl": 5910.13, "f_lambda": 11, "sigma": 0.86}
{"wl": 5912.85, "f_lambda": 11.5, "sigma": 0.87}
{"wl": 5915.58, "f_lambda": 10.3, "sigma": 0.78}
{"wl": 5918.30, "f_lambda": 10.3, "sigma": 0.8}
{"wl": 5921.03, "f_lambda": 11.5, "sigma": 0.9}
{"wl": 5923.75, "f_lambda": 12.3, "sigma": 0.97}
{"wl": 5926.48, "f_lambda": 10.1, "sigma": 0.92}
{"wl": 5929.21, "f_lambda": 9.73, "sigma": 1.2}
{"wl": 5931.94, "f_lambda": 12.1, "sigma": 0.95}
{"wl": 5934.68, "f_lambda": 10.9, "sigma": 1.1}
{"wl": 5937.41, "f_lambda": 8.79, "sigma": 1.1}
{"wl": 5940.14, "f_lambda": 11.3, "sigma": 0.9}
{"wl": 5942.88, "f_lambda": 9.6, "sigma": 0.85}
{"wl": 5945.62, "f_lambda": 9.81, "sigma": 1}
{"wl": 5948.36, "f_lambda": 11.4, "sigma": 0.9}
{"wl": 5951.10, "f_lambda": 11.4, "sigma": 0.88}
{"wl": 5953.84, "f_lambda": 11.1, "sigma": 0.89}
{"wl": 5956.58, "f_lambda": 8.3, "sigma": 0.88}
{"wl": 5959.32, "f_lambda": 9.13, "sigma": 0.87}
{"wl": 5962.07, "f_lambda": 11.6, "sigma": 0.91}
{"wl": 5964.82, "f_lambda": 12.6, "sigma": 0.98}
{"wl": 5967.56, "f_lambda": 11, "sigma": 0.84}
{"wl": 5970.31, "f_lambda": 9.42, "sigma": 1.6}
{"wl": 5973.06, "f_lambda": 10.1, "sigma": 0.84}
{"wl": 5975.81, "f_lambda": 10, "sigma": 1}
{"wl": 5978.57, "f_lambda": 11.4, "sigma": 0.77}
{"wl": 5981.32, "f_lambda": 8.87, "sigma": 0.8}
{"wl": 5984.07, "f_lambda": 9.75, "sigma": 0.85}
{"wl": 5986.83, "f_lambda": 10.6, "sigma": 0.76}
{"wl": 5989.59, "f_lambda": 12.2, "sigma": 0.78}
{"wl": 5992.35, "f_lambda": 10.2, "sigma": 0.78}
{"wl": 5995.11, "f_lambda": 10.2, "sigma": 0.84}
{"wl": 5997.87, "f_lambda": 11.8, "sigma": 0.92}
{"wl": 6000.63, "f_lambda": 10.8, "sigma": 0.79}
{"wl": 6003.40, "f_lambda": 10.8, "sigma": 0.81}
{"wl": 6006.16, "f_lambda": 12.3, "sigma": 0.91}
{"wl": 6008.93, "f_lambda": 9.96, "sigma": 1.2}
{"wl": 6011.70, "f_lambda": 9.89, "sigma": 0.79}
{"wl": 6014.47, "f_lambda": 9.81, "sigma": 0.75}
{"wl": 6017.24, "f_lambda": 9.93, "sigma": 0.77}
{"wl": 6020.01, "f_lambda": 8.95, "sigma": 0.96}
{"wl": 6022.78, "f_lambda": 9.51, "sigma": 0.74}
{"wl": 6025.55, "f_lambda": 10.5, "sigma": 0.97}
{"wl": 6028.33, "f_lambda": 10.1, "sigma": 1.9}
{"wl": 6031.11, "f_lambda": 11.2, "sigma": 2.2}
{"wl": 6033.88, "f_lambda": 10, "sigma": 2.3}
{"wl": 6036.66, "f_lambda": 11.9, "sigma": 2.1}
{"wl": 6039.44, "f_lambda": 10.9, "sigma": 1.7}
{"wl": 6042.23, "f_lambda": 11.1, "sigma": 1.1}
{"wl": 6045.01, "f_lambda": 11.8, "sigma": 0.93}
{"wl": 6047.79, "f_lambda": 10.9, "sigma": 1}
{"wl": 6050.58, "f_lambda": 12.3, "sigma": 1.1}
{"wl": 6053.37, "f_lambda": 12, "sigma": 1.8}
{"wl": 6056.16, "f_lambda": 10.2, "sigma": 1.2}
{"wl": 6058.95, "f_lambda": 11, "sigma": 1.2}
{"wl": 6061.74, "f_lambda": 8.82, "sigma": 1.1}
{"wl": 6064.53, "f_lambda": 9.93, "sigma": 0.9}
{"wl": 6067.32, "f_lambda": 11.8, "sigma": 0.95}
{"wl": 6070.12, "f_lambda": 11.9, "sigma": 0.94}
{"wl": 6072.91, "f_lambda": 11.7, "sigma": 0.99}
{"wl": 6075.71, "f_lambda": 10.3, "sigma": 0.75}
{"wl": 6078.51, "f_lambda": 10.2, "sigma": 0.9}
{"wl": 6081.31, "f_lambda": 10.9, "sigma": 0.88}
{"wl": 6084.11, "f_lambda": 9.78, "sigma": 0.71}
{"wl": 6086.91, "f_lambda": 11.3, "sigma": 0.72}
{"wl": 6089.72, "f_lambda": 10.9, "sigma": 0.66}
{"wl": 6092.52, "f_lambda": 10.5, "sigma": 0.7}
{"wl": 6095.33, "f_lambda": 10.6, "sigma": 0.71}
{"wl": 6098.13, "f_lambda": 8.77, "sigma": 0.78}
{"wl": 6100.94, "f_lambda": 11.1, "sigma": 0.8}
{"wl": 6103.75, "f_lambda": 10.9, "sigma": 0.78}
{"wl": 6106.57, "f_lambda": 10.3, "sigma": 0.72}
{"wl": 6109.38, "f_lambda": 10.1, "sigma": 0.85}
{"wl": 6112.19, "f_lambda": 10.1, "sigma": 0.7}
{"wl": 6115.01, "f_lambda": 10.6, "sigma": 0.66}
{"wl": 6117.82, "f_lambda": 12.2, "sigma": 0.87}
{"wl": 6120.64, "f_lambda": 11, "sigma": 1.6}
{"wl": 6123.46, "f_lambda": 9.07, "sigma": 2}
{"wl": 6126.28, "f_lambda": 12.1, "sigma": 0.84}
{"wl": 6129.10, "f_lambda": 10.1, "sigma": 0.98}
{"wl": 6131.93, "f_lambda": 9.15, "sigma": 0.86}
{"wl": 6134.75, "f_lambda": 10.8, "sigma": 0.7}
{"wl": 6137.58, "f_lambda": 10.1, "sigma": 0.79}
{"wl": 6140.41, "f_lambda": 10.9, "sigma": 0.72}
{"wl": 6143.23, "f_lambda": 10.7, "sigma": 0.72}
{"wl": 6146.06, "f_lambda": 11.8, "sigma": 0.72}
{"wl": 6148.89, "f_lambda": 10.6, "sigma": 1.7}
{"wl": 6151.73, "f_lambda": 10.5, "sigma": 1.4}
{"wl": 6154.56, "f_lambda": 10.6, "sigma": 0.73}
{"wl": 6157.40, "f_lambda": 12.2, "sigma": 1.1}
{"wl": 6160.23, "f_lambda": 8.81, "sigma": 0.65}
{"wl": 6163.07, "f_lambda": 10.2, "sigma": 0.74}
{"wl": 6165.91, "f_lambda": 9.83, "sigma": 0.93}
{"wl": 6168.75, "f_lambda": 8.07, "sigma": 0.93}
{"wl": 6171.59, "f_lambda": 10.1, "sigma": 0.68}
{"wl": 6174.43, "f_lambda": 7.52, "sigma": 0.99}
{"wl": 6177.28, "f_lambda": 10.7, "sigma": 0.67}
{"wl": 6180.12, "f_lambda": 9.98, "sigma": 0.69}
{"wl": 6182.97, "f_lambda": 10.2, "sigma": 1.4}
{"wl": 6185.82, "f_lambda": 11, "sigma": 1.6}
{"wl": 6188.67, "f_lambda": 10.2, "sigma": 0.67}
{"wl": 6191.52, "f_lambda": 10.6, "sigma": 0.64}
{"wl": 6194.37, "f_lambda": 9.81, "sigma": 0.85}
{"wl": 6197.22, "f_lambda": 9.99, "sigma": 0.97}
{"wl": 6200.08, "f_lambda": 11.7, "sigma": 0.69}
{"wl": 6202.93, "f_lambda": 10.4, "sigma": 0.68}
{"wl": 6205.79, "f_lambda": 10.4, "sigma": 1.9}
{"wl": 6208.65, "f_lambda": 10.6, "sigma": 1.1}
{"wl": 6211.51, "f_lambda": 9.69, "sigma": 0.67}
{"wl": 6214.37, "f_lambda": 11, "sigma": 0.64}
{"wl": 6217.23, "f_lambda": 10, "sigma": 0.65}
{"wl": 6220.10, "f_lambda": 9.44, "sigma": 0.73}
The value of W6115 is -1.24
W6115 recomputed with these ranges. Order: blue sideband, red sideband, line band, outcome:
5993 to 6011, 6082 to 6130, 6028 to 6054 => -1.1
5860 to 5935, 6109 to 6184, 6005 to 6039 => -0.4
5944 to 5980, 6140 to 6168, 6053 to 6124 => -0.5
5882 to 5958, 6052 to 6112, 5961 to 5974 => -0.9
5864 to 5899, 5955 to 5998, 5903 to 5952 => -4.0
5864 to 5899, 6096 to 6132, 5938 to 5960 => -1.0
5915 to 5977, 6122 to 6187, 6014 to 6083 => -2.2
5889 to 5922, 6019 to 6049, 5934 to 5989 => -1.3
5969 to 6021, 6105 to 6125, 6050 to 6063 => -0.4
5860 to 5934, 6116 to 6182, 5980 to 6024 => -0.6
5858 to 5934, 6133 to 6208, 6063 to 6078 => -1.2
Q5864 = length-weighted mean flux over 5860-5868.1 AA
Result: 9.71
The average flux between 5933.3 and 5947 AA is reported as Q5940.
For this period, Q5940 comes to 10.1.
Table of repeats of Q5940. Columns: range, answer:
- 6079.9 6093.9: 10.7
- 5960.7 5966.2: 12.1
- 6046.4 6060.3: 11.3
